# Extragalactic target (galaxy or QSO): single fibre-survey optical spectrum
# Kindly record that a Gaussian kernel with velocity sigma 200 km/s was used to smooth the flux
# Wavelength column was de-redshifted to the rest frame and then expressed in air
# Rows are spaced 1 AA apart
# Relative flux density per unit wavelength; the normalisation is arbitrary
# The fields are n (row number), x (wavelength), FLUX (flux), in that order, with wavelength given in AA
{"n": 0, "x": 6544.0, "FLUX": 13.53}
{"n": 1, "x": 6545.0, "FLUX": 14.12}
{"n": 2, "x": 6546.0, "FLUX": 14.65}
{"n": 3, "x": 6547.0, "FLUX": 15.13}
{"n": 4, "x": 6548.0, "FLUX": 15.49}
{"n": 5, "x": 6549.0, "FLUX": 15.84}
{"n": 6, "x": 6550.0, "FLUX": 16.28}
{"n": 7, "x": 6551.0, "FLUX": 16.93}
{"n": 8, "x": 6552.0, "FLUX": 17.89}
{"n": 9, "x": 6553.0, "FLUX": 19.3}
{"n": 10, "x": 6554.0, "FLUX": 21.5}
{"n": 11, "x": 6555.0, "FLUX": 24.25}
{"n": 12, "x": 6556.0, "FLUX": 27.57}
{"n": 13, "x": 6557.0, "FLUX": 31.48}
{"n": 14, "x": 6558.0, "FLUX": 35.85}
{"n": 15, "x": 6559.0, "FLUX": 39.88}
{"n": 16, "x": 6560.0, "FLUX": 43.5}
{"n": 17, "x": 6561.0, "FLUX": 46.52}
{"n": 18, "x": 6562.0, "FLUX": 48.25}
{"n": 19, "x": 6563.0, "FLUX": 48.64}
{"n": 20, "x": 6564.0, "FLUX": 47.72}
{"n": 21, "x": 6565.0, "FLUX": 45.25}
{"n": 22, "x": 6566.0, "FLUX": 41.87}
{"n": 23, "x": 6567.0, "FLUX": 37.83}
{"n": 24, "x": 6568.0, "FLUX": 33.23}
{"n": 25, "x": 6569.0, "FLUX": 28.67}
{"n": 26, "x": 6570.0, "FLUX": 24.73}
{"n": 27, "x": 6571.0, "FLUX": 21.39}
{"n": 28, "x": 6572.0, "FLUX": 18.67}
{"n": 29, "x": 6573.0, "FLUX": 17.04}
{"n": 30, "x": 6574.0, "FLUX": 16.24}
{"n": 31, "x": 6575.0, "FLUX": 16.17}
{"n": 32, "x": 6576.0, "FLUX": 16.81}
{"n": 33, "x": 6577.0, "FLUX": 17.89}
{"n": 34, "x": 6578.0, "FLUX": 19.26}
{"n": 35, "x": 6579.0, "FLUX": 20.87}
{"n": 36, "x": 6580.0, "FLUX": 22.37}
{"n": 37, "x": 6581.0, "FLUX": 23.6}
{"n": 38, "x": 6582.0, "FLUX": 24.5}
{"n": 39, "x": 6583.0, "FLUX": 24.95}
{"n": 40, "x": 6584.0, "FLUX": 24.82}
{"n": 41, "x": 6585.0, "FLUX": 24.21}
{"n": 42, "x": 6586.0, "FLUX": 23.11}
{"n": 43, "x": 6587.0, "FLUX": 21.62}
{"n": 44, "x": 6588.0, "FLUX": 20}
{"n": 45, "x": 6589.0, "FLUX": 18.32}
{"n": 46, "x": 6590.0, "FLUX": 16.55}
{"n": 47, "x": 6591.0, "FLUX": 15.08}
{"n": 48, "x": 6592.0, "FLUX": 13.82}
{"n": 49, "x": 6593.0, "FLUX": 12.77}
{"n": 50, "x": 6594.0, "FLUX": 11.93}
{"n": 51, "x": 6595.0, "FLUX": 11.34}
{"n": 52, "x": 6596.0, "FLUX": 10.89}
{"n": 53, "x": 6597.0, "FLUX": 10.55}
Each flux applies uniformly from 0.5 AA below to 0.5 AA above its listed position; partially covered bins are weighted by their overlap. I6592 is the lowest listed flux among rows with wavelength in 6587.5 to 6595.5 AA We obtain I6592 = 11.34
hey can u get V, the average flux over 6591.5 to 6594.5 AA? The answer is 12.8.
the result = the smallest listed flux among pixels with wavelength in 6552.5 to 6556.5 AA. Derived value 19.3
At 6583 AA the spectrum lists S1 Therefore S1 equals 24.95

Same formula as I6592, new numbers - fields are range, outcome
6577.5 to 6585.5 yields 19.26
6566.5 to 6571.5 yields 21.39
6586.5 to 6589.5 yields 18.32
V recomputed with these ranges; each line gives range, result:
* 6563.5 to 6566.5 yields 44.9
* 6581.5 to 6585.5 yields 24.6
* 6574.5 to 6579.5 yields 18.2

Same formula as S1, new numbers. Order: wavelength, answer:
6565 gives 45.25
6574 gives 16.24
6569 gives 28.67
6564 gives 47.72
